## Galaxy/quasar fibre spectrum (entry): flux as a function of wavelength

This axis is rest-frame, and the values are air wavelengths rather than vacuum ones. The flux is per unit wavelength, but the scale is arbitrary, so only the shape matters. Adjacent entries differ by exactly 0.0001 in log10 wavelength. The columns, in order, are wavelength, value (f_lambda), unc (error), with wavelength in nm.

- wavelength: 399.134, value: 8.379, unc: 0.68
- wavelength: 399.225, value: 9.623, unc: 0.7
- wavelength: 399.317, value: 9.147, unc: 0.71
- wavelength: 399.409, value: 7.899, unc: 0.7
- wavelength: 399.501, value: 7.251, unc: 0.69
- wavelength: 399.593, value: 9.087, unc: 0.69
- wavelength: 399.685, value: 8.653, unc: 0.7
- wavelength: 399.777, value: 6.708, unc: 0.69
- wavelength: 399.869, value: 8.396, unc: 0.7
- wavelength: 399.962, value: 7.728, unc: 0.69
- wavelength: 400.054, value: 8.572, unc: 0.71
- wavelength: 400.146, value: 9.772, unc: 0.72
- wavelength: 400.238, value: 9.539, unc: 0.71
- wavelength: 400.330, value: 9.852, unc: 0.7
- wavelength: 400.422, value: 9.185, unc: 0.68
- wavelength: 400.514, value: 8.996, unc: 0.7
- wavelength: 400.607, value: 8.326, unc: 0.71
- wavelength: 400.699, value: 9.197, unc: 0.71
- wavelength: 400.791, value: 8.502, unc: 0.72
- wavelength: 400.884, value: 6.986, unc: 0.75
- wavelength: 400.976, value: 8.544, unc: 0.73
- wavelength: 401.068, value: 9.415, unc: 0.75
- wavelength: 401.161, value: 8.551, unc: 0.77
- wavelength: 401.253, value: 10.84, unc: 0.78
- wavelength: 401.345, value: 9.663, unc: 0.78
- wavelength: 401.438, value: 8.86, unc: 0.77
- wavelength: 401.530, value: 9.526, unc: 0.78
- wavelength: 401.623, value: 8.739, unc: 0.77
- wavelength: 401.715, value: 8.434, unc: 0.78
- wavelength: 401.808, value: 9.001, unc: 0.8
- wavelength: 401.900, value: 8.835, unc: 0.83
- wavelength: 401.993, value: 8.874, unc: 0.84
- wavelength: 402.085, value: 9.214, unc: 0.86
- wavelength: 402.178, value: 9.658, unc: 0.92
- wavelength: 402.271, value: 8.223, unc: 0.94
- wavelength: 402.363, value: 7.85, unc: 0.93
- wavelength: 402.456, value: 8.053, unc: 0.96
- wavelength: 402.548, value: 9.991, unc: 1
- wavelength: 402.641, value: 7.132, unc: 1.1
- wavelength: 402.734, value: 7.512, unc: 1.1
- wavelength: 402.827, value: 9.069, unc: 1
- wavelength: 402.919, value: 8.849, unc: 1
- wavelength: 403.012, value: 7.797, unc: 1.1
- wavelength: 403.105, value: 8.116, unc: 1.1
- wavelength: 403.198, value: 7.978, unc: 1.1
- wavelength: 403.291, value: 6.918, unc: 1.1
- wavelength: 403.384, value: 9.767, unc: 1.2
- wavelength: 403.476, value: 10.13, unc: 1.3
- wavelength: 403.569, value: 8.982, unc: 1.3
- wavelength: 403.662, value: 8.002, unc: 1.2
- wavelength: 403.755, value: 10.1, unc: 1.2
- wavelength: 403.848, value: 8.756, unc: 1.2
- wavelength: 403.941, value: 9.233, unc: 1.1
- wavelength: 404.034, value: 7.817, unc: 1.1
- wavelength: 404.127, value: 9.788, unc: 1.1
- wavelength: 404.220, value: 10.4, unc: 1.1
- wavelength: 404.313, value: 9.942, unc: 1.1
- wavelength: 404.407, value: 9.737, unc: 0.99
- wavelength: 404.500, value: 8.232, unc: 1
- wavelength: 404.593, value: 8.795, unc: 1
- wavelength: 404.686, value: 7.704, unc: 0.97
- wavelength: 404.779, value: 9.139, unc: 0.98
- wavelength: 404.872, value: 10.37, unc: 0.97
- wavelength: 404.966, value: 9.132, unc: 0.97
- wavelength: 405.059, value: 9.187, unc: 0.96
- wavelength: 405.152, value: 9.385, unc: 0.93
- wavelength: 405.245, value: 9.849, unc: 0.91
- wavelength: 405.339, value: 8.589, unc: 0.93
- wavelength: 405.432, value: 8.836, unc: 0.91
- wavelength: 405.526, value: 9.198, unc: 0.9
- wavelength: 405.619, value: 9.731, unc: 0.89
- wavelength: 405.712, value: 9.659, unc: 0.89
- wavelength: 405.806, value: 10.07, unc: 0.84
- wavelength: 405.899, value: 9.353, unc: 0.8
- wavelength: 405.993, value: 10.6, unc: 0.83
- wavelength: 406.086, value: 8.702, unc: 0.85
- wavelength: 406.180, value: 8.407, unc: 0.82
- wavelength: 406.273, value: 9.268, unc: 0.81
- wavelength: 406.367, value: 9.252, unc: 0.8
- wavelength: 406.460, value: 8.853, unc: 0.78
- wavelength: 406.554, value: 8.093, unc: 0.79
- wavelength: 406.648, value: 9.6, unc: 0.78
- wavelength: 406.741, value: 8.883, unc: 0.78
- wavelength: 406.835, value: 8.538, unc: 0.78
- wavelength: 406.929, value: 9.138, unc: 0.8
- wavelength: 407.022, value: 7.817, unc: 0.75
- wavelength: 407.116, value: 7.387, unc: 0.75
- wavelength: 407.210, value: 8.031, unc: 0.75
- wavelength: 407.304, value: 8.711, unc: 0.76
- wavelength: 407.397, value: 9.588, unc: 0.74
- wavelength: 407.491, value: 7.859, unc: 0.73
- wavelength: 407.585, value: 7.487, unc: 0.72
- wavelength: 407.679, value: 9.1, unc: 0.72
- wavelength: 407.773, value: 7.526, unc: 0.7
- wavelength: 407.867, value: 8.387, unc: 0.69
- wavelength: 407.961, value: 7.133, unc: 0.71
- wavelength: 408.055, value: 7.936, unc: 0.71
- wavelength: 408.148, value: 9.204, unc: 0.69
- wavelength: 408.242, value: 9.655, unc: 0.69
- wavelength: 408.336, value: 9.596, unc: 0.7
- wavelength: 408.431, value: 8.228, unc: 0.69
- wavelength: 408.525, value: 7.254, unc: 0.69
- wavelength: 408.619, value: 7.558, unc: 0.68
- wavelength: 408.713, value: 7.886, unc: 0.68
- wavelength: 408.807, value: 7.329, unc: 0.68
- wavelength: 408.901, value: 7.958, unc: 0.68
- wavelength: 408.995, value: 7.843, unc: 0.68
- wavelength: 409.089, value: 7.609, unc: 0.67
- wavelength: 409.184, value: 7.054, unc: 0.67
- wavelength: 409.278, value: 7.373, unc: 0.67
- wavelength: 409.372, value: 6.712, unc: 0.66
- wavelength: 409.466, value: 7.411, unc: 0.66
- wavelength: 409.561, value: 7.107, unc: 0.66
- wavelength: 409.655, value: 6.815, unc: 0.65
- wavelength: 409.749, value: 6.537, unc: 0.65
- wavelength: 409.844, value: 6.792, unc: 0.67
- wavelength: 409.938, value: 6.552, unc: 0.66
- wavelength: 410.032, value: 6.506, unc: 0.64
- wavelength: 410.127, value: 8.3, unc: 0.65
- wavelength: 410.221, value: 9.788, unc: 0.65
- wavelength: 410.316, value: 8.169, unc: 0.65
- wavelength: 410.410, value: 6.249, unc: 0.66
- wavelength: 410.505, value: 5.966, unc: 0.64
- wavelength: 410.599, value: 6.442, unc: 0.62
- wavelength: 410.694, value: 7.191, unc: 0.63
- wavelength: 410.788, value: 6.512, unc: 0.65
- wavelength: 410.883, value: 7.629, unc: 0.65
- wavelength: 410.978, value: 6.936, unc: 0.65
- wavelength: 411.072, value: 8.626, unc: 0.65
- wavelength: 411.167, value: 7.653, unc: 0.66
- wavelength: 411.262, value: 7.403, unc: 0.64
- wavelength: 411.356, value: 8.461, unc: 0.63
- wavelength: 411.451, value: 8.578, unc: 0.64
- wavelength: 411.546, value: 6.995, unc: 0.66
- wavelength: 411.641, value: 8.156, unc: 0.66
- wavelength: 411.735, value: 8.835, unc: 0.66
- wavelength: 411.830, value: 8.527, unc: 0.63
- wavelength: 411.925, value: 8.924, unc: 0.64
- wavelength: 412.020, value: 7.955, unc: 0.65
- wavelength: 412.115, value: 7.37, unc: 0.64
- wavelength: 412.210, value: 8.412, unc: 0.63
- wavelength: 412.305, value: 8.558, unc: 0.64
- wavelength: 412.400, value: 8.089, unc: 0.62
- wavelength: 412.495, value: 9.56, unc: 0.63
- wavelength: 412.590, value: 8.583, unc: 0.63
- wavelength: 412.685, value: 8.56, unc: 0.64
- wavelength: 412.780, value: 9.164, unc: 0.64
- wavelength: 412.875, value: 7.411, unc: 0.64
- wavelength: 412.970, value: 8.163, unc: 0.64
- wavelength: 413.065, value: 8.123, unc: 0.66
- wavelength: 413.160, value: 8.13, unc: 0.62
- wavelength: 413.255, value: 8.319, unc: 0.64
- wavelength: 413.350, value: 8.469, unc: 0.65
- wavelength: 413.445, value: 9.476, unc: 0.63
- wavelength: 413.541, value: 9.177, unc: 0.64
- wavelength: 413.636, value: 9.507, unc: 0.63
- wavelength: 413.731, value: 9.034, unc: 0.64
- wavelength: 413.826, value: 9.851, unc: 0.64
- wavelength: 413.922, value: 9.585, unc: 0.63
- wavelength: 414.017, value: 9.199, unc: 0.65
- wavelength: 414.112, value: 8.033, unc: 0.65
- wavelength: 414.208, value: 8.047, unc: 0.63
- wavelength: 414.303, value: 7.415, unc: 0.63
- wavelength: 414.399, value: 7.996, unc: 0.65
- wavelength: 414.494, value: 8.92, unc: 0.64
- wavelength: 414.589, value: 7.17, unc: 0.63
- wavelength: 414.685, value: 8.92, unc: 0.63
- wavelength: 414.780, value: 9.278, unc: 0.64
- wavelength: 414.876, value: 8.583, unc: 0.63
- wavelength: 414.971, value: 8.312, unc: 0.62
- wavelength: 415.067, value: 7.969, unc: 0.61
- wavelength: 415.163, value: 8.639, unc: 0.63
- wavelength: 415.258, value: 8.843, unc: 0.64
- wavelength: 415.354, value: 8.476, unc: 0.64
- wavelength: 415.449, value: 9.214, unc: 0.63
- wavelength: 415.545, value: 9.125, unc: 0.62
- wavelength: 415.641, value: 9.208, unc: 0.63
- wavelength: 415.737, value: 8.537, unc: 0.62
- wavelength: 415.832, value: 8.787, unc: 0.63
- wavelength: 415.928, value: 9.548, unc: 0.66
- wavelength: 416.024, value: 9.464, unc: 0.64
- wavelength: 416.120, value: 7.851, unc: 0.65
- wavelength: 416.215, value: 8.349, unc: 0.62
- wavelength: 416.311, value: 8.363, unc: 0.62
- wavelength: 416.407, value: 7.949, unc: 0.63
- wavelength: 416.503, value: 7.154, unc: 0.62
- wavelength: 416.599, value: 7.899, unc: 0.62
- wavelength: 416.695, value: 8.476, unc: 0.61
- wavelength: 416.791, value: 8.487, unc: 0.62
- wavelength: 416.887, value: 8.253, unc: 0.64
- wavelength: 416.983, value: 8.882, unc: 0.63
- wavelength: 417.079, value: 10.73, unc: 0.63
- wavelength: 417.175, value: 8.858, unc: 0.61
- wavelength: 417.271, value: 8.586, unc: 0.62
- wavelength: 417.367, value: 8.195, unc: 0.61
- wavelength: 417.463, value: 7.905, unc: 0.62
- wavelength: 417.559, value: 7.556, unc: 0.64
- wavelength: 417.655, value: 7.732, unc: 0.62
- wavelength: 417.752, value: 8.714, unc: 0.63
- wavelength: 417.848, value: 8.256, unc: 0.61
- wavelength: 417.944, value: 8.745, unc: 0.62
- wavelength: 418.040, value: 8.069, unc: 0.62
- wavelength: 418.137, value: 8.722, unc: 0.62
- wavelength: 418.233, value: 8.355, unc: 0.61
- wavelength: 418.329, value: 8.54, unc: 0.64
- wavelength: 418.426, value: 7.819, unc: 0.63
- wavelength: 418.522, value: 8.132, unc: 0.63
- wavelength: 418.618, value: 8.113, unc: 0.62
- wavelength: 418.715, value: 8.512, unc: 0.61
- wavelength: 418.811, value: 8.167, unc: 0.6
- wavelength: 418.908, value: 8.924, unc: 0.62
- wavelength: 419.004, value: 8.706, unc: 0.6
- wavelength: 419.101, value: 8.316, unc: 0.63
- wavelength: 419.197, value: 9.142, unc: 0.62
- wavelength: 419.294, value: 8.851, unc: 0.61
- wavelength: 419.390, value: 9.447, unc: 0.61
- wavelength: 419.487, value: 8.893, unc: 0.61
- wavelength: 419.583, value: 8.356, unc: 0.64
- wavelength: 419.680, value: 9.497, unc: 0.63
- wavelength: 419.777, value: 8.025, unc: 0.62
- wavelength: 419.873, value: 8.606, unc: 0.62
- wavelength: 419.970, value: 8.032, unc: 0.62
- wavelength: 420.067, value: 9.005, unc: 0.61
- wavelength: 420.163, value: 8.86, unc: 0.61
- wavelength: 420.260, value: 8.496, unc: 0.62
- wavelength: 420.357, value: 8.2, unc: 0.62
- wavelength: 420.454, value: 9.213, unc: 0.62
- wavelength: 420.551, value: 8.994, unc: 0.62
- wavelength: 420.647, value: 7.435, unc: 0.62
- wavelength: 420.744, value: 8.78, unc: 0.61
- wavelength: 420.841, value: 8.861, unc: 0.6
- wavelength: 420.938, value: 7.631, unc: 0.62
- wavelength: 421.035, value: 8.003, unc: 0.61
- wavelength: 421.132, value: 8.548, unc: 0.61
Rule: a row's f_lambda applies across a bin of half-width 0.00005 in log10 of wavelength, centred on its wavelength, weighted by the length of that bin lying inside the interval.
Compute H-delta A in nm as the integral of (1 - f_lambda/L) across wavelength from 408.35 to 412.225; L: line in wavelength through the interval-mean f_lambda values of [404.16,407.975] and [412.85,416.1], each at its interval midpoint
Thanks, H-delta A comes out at 0.546 nm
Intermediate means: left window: 8.93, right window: 8.68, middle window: 7.56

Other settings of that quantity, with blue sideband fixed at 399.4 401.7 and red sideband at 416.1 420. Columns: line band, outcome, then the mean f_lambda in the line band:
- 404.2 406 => -0.14 nm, 9.35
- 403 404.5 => -0.05 nm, 8.97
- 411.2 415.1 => 0.03 nm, 8.47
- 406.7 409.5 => 0.18 nm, 8.07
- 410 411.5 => 0.18 nm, 7.53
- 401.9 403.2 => 0.04 nm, 8.48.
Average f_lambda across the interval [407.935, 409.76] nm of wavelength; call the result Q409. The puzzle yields 7.74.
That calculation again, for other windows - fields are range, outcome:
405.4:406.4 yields 9.38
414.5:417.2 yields 8.62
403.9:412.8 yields 8.32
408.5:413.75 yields 7.85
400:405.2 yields 8.91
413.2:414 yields 9.17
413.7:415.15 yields 8.55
